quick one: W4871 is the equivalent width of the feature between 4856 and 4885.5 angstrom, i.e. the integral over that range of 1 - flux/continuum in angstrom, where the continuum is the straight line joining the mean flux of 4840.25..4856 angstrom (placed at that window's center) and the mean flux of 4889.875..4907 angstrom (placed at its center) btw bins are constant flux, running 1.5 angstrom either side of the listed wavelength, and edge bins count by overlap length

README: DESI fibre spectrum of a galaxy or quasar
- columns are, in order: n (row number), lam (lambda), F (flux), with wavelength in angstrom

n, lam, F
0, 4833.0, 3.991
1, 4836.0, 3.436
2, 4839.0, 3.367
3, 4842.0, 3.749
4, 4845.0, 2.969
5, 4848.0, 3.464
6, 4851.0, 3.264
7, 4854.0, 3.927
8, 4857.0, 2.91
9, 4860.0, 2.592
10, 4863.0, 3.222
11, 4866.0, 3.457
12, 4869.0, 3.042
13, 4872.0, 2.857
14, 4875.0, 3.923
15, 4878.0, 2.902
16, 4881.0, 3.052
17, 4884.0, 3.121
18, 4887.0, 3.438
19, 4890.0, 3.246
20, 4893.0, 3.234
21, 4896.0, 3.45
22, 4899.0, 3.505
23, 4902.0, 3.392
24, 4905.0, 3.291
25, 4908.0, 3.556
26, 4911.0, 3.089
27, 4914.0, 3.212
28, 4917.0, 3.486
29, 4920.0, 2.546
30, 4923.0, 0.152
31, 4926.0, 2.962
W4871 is 2.6 angstrom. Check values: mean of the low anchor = 3.45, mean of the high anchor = 3.37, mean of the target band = 3.11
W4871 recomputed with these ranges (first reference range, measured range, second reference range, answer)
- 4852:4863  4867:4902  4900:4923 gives -1.89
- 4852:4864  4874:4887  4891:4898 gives 0.12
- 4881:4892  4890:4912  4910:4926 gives -3.46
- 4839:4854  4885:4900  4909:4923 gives -1.82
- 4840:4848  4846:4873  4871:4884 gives 0.80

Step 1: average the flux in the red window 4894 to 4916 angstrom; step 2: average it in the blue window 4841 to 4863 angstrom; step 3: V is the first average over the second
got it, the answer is 1.03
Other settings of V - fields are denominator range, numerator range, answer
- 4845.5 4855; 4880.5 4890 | 0.93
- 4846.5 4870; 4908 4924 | 0.82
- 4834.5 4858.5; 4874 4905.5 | 0.98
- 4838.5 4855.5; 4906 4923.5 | 0.82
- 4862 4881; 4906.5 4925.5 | 0.84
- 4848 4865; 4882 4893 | 1.01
